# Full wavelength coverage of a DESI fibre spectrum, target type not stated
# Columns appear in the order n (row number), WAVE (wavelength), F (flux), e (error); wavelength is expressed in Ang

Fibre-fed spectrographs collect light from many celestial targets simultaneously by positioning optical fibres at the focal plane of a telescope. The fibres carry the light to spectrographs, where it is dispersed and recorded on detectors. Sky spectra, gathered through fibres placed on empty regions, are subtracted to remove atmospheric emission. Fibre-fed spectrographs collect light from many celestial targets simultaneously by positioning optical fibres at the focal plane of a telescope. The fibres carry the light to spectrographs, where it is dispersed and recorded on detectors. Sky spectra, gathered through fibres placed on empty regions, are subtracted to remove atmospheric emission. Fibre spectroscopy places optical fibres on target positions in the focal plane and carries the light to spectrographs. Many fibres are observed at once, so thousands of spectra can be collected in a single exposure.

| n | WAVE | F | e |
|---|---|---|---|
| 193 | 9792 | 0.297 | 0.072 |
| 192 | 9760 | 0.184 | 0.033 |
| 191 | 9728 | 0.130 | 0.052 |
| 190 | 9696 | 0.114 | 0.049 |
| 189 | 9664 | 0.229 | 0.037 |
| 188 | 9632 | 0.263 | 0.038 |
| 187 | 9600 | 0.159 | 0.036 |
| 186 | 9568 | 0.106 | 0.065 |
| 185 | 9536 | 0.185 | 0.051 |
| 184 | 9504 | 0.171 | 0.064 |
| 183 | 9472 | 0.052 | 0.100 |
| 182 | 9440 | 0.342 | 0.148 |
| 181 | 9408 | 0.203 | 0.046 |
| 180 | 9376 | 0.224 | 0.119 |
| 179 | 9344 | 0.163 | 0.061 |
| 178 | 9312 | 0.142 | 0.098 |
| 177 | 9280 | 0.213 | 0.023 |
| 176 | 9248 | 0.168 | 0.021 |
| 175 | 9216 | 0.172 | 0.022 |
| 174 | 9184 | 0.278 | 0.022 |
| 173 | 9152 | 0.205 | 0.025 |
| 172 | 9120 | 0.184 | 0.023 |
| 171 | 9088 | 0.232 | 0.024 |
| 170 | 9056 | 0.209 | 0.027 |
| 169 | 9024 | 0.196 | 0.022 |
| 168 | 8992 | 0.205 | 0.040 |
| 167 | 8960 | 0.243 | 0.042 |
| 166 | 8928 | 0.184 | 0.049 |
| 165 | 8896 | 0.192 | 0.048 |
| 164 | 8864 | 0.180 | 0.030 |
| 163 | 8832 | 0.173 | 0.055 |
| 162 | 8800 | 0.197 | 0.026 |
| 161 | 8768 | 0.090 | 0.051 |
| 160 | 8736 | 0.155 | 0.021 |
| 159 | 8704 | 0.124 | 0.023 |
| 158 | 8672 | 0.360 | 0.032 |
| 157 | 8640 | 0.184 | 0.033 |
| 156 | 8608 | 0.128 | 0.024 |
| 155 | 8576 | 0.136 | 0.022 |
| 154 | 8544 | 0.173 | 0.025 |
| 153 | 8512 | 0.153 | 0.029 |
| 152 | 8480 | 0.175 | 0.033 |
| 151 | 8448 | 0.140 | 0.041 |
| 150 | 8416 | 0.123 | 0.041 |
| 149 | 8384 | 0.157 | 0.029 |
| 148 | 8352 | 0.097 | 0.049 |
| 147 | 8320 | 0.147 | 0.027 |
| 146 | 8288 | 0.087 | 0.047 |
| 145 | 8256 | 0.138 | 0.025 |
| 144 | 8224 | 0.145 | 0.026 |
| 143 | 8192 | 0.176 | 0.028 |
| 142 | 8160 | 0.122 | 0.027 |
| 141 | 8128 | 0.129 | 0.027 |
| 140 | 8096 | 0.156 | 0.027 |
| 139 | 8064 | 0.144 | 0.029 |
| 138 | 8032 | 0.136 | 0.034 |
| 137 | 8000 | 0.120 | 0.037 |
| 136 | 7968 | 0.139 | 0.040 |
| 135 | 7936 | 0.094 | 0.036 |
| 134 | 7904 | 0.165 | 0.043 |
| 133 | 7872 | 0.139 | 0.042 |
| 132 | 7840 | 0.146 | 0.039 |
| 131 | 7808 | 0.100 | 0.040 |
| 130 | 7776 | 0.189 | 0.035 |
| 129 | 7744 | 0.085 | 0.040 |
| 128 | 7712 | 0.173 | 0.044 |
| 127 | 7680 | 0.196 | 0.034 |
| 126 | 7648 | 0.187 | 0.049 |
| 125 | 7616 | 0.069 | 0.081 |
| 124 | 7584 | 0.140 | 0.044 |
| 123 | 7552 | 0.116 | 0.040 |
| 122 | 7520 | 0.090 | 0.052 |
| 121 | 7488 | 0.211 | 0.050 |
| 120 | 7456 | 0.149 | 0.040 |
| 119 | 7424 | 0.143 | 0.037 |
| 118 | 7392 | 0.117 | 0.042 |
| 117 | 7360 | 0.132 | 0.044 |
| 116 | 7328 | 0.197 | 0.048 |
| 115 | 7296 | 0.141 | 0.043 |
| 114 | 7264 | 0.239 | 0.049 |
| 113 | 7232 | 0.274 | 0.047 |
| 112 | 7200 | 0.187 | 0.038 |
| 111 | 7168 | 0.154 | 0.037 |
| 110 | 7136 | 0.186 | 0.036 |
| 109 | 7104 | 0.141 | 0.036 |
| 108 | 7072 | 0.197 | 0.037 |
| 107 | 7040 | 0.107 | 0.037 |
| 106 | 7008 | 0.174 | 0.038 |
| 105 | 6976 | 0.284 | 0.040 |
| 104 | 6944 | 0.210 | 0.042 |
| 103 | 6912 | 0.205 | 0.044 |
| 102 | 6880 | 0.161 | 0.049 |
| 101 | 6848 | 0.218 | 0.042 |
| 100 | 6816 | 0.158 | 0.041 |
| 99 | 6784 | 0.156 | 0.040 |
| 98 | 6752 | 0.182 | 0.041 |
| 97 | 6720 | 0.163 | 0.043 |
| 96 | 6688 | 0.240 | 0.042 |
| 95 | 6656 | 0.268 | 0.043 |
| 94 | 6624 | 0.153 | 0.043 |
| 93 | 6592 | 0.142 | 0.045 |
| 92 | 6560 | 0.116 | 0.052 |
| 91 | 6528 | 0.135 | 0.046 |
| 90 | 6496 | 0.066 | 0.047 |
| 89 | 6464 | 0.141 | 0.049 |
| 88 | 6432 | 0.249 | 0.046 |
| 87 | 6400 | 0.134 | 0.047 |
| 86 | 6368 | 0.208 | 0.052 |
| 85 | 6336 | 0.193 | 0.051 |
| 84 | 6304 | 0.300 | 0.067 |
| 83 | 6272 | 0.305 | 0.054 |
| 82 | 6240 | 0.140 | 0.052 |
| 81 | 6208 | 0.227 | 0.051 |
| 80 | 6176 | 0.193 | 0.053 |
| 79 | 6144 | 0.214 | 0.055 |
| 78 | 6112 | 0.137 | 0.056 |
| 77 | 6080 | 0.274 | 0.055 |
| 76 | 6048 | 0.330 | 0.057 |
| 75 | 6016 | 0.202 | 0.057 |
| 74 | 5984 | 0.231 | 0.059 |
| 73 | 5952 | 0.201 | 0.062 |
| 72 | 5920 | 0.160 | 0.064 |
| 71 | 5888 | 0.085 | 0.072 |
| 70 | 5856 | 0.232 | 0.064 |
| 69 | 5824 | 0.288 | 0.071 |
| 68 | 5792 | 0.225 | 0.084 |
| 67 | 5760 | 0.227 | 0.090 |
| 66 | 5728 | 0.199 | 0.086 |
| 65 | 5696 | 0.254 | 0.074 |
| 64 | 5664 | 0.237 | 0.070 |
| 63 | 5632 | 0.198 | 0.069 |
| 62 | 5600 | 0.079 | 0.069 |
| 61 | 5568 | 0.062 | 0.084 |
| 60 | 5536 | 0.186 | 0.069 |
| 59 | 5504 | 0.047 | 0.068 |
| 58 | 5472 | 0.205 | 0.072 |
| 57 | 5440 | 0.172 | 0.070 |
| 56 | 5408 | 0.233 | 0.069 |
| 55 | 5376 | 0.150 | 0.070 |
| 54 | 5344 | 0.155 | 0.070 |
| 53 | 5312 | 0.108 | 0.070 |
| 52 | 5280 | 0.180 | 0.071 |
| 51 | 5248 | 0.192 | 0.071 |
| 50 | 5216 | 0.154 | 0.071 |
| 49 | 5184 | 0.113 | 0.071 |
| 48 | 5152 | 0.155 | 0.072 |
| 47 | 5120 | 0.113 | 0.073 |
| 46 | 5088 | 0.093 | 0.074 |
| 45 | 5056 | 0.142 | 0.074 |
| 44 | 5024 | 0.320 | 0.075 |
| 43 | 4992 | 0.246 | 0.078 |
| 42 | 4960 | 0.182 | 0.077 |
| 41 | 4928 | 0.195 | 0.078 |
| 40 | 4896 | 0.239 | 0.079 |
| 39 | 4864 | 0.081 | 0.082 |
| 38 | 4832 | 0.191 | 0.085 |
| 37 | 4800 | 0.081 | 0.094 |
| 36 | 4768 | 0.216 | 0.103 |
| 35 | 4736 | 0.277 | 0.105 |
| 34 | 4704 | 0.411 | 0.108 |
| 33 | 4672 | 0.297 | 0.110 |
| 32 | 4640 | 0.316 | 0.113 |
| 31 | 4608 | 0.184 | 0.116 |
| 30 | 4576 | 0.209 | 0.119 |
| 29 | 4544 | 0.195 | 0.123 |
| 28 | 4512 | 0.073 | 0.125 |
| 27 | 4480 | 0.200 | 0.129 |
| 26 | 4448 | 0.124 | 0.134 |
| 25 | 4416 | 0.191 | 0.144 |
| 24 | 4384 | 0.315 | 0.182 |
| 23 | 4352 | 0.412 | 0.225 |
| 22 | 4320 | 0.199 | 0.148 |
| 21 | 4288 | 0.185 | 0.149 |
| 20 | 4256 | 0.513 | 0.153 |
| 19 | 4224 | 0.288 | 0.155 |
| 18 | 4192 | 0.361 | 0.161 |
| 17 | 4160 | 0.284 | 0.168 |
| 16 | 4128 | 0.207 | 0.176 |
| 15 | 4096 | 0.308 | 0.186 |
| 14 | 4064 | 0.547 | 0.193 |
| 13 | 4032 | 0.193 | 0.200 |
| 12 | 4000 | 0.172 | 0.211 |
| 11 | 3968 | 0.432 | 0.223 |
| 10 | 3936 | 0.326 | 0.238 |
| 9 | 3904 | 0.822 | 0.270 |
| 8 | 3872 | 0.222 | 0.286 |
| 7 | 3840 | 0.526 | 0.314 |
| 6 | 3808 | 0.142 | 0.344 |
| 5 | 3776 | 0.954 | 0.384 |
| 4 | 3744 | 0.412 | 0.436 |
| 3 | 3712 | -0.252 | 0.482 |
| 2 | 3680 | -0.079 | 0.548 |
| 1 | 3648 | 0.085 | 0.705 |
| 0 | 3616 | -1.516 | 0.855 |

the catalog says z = 1.322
